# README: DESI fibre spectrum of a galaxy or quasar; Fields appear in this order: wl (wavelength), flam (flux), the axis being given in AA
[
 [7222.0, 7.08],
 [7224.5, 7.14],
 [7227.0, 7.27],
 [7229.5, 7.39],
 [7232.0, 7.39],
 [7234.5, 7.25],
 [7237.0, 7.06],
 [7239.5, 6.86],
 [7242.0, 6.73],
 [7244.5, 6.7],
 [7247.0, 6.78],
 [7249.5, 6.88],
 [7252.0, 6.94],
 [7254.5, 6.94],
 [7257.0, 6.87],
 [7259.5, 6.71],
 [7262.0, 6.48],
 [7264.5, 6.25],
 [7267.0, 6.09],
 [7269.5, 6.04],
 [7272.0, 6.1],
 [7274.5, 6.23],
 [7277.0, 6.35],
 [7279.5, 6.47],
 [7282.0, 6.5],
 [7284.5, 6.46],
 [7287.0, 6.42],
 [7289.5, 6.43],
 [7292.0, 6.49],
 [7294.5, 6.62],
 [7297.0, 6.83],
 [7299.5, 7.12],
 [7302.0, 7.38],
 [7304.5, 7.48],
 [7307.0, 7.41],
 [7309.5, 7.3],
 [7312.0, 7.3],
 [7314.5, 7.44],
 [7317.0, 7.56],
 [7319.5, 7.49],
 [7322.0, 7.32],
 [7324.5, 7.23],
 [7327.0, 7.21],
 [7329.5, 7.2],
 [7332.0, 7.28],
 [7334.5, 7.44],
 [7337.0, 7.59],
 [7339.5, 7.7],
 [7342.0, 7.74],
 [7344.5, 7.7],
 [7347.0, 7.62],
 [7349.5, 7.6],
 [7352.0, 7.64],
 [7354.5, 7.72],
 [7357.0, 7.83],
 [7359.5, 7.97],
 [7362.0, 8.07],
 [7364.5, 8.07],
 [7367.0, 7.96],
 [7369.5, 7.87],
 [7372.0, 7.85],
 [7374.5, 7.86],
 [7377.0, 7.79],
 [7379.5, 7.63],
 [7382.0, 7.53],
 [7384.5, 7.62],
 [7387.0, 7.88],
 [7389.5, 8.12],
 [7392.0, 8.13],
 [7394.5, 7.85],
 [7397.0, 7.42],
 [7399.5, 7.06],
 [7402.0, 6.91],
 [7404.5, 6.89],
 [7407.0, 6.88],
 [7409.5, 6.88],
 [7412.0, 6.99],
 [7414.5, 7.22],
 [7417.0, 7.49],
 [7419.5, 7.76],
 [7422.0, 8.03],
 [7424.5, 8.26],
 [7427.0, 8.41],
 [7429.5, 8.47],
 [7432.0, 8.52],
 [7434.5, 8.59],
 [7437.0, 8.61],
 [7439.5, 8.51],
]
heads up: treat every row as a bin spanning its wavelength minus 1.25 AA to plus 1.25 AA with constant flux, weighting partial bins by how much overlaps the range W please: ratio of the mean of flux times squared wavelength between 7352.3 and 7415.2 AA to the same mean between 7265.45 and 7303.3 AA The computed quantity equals 1.2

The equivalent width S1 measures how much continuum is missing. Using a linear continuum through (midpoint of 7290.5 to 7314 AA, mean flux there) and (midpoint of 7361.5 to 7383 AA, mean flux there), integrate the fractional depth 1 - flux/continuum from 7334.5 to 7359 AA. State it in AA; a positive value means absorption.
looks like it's -0.3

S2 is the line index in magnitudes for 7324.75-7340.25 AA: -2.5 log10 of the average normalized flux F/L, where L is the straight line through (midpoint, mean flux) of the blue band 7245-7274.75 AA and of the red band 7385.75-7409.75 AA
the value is -0.06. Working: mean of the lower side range 6.54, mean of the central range 7.38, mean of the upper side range 7.42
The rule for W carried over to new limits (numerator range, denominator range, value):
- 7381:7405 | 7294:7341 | 1.05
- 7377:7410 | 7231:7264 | 1.13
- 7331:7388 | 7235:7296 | 1.21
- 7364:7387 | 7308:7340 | 1.07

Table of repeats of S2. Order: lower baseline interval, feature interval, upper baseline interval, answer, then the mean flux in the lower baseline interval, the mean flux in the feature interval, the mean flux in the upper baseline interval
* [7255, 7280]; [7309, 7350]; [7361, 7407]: -0.06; 6.37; 7.45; 7.67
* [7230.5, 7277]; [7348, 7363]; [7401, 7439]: -0.07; 6.68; 7.8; 7.75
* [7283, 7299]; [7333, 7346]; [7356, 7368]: -0.01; 6.57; 7.63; 7.98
